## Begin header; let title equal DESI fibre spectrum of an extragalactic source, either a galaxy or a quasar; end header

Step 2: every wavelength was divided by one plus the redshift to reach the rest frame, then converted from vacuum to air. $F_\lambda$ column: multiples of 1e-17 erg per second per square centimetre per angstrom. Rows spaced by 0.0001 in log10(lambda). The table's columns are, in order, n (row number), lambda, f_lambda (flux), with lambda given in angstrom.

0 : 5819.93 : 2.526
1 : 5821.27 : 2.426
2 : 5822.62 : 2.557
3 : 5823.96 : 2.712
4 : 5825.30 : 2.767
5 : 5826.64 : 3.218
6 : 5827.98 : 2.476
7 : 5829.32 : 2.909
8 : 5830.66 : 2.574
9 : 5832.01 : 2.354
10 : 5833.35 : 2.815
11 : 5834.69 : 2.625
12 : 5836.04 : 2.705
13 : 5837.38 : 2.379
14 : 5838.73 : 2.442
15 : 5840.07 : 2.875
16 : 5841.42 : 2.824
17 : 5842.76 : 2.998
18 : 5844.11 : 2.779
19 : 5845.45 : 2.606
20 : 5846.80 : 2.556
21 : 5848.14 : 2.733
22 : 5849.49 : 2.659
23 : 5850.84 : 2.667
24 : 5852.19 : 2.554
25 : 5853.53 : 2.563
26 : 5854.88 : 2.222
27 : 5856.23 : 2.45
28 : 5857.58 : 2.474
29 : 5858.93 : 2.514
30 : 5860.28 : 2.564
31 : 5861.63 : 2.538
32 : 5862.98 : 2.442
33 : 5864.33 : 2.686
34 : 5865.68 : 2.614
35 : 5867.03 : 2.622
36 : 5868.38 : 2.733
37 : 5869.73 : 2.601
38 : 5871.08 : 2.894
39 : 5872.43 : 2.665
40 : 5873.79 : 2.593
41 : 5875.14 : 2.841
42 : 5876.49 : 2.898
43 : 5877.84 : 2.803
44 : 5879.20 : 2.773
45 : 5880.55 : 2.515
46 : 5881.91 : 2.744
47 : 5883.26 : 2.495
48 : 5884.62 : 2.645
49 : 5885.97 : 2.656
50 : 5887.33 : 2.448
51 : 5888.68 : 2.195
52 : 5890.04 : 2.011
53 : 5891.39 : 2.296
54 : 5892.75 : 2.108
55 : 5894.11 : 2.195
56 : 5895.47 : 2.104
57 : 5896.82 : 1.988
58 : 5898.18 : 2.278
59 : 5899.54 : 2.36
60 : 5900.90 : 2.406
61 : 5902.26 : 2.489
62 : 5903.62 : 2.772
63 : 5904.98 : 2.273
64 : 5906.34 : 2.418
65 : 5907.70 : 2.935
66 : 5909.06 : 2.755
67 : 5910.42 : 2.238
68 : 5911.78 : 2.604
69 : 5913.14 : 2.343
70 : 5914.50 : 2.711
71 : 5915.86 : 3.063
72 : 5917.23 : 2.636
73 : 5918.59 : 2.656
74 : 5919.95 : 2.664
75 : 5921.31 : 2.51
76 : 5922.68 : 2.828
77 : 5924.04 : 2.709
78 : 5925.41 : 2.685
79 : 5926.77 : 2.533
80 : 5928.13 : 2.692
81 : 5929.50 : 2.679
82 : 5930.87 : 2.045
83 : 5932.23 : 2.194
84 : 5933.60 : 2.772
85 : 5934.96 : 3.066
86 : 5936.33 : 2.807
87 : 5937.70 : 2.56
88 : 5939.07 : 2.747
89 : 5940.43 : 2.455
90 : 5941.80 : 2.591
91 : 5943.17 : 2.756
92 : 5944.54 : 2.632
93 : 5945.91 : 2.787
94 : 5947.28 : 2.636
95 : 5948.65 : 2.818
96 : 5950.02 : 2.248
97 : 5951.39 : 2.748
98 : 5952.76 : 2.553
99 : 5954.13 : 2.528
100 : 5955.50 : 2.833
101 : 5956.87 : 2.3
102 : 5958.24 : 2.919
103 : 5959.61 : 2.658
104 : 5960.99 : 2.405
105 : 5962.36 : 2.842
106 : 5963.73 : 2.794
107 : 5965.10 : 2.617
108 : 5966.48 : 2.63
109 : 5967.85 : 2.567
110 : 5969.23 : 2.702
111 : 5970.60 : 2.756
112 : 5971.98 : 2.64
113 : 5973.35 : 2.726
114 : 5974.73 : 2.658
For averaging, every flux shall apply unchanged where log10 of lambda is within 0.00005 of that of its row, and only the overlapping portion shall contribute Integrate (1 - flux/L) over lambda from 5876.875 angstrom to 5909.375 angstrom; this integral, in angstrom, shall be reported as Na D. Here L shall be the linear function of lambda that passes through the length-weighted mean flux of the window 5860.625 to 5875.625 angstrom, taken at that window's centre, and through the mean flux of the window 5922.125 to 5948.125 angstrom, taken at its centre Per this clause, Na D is 2.5 angstrom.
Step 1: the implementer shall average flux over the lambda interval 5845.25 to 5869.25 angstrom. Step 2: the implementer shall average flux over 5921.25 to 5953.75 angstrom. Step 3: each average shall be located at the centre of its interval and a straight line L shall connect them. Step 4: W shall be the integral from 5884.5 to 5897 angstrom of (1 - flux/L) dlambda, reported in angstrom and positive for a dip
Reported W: 1.61 angstrom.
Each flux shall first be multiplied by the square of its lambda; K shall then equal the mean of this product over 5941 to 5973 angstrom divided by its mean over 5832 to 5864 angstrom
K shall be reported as 1.1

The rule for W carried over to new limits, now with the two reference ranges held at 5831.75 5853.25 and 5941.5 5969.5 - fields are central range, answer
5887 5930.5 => 2.8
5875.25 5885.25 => -0.2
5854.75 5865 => 0.6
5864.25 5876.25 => -0.2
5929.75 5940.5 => 0.2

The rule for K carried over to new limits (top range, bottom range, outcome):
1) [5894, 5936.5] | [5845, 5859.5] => 1.02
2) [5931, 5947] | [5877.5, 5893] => 1.09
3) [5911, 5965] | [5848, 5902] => 1.07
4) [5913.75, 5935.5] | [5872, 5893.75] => 1.06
